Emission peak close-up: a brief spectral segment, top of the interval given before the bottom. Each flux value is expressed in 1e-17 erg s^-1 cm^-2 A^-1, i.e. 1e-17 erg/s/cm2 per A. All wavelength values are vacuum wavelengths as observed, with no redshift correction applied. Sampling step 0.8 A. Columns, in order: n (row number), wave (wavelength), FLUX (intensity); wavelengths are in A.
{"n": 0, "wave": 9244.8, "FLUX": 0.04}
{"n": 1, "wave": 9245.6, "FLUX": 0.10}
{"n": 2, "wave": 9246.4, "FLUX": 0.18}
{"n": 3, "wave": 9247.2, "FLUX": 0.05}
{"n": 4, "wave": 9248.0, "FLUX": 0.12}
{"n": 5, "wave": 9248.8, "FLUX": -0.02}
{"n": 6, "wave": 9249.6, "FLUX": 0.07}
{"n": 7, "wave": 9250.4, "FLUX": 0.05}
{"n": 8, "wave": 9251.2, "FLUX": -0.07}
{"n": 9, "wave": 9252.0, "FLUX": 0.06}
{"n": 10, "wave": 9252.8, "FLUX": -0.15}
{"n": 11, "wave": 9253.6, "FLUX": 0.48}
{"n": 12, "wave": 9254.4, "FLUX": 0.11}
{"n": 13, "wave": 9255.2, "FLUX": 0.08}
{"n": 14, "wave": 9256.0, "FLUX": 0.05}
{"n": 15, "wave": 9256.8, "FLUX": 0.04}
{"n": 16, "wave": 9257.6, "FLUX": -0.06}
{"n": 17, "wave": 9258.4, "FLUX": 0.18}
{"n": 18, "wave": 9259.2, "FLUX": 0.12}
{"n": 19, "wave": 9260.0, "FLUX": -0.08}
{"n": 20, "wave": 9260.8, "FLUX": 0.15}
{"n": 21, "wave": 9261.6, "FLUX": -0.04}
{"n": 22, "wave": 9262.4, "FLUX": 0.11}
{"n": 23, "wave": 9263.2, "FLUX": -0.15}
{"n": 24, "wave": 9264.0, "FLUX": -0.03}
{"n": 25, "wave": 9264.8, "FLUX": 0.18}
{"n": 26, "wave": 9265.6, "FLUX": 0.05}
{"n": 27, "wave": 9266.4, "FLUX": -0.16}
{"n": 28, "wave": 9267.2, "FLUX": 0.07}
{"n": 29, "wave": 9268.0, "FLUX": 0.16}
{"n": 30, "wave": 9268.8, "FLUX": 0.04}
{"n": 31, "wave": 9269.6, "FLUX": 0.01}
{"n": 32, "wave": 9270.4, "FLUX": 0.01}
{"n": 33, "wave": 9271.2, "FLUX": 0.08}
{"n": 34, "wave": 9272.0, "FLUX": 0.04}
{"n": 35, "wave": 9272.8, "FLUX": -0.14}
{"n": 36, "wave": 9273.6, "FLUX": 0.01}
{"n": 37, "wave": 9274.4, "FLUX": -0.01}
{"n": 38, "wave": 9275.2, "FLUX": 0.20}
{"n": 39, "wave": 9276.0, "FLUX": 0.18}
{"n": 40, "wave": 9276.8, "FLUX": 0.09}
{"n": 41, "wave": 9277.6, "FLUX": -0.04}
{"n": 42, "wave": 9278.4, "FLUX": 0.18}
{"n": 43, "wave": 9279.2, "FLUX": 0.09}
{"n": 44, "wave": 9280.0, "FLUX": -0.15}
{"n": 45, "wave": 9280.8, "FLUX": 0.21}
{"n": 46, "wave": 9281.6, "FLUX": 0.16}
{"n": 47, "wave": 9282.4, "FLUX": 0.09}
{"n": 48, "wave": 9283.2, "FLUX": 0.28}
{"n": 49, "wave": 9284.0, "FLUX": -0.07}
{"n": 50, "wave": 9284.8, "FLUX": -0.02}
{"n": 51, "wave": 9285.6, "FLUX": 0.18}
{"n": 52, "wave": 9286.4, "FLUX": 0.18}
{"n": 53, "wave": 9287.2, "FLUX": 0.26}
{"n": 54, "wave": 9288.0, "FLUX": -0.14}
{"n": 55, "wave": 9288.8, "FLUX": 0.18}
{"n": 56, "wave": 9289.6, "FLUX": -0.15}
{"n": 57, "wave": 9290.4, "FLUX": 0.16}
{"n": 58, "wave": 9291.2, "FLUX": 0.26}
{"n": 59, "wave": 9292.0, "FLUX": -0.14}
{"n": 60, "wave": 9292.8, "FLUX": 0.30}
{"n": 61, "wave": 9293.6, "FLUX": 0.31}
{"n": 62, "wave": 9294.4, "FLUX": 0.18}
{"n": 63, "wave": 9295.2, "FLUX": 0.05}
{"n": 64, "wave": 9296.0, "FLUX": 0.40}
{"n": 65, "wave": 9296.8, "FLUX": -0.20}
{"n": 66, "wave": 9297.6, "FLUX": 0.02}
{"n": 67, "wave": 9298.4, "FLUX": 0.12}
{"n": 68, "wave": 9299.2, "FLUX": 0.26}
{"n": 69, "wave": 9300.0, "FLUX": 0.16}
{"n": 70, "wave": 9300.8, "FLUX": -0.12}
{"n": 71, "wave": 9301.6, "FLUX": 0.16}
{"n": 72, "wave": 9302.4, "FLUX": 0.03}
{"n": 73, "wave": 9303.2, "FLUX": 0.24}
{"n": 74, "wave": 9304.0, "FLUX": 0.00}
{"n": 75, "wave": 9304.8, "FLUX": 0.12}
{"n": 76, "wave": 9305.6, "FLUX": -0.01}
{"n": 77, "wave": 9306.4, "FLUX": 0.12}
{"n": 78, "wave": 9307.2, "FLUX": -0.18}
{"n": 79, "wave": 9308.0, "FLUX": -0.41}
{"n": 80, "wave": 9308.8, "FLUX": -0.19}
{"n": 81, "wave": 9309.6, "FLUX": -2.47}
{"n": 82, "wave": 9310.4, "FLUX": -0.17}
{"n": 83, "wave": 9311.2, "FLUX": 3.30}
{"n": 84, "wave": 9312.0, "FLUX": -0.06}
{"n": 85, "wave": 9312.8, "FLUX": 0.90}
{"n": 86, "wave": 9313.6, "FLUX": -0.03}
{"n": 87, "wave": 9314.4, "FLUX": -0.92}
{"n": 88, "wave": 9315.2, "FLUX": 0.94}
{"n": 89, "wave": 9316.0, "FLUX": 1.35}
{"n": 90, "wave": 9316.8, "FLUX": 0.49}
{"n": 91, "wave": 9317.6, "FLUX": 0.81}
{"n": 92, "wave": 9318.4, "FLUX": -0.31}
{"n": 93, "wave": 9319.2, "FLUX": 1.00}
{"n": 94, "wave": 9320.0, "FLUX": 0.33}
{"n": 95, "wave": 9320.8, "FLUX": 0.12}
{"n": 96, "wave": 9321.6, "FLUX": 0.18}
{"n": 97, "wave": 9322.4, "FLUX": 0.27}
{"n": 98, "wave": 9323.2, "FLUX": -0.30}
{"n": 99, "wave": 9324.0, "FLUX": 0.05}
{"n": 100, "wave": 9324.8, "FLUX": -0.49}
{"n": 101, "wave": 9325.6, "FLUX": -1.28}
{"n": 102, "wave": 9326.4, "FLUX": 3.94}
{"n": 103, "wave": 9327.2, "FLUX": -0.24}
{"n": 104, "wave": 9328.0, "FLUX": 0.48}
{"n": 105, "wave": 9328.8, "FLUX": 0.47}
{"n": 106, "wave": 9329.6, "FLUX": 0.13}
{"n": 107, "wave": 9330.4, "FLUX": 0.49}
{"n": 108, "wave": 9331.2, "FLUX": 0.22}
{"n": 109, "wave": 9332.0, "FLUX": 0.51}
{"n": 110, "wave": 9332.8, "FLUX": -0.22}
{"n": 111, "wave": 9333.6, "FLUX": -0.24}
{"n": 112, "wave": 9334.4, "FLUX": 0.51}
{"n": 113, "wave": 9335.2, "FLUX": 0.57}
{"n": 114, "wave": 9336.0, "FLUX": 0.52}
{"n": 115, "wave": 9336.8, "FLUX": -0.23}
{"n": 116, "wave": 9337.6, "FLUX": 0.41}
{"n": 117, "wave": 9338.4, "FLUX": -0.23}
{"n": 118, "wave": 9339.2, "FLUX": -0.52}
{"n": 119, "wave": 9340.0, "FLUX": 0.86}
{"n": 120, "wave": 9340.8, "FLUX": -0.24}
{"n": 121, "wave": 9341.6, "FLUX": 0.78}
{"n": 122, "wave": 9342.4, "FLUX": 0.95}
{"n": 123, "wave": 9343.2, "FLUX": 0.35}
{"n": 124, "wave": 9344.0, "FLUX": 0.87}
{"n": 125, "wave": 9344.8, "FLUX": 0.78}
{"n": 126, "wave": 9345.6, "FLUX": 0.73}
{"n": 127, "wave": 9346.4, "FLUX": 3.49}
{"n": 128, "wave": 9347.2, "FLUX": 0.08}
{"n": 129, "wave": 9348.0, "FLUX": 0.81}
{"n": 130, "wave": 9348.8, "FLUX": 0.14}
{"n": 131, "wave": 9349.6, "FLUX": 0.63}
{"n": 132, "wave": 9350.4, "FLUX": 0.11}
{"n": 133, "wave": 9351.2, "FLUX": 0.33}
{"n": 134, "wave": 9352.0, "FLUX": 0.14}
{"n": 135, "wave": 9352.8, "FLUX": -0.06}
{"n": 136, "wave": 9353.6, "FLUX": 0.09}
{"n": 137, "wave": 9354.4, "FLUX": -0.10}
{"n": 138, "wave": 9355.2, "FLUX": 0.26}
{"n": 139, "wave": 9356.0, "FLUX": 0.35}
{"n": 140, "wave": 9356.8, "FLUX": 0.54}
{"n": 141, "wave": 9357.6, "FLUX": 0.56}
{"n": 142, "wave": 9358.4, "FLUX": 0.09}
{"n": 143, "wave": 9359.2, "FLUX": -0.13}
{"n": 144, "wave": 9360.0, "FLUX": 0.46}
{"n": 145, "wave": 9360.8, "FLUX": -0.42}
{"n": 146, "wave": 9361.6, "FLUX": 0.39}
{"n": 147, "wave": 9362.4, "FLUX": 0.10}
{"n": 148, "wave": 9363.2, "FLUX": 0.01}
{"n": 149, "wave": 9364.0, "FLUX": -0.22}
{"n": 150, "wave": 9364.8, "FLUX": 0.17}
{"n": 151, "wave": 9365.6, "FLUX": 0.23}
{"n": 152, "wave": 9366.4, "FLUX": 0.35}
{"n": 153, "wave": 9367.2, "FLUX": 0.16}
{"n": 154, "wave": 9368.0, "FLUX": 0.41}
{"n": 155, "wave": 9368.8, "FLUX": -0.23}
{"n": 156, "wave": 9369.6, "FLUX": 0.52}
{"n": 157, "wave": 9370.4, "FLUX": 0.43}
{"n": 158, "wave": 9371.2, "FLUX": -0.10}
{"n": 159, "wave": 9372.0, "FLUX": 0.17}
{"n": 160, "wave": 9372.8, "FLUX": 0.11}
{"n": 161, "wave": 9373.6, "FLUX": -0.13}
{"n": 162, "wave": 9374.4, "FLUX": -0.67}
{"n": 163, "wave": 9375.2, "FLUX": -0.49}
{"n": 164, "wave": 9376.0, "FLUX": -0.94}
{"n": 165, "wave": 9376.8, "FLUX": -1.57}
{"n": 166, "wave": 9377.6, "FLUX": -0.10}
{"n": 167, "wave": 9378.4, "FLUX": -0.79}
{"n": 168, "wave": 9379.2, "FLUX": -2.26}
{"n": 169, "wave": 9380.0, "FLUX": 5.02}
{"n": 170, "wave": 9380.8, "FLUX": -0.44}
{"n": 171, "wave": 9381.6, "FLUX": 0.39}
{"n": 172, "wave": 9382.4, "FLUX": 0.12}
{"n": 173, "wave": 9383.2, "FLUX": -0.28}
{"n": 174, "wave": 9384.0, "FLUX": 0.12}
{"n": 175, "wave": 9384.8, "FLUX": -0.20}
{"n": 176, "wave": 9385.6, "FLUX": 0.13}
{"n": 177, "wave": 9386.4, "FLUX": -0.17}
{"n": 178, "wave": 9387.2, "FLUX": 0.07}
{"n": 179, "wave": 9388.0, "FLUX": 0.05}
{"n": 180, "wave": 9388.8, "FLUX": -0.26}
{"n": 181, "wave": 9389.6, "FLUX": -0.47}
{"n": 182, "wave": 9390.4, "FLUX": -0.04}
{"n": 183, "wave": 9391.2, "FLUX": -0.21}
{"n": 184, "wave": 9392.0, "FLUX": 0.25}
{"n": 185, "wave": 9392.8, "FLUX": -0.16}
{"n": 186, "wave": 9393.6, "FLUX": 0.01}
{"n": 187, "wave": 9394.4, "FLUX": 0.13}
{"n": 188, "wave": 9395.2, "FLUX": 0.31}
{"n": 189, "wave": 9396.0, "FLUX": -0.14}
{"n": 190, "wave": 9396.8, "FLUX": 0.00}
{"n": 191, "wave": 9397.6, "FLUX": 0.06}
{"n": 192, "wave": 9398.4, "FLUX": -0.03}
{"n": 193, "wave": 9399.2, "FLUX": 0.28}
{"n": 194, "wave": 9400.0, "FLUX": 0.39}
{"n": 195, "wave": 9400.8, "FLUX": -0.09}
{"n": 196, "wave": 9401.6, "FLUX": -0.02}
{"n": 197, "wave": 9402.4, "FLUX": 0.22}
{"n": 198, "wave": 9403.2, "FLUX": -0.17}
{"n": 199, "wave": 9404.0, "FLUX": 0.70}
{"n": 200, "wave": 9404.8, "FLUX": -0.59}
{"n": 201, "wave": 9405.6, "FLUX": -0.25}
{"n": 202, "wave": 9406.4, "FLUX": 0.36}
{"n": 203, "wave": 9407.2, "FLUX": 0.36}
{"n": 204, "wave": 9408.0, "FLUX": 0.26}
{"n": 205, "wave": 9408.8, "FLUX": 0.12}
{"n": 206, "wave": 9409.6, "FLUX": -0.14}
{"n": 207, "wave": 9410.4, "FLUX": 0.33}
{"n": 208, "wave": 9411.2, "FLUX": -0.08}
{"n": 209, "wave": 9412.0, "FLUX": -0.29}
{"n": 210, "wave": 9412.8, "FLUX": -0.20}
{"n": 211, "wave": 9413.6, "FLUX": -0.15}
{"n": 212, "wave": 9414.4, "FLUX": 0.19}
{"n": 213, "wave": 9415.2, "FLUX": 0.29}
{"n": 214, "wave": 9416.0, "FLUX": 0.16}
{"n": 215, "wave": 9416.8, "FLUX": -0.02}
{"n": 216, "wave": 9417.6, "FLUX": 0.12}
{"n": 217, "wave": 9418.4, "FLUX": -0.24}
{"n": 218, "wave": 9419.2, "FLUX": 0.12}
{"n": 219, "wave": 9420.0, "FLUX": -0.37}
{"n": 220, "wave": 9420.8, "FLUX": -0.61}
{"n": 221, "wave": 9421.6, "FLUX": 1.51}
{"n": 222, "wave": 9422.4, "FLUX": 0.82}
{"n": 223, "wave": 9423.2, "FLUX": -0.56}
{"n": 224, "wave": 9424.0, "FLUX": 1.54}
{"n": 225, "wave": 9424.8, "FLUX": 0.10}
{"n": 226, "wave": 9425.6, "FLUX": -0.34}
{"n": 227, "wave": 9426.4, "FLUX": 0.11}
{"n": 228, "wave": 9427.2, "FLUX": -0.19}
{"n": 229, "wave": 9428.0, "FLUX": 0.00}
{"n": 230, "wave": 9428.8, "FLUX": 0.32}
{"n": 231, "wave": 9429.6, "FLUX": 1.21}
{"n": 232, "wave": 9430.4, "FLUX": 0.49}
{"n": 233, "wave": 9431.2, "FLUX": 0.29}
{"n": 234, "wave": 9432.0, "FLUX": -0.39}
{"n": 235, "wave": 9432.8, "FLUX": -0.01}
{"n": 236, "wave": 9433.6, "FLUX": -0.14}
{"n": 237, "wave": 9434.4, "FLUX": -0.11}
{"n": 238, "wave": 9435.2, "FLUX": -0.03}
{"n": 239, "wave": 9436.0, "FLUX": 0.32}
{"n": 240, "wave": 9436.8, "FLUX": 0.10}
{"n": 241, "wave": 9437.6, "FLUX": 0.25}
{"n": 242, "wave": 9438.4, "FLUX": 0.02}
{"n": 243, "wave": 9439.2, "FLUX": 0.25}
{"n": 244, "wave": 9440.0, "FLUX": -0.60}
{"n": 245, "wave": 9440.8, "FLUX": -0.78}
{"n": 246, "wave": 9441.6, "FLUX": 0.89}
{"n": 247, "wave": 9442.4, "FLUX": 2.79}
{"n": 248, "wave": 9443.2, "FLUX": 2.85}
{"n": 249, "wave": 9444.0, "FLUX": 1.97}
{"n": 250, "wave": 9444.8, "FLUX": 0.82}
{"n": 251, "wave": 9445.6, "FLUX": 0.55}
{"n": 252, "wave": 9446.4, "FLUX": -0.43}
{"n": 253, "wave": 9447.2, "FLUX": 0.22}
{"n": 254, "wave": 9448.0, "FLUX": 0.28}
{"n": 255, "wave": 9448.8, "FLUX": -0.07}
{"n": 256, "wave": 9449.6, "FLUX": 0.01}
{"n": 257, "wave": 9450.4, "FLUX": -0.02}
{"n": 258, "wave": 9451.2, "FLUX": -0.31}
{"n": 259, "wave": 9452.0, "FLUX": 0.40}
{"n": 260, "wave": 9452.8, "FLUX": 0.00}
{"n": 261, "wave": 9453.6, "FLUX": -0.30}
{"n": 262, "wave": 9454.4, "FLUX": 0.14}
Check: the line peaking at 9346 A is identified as H-beta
